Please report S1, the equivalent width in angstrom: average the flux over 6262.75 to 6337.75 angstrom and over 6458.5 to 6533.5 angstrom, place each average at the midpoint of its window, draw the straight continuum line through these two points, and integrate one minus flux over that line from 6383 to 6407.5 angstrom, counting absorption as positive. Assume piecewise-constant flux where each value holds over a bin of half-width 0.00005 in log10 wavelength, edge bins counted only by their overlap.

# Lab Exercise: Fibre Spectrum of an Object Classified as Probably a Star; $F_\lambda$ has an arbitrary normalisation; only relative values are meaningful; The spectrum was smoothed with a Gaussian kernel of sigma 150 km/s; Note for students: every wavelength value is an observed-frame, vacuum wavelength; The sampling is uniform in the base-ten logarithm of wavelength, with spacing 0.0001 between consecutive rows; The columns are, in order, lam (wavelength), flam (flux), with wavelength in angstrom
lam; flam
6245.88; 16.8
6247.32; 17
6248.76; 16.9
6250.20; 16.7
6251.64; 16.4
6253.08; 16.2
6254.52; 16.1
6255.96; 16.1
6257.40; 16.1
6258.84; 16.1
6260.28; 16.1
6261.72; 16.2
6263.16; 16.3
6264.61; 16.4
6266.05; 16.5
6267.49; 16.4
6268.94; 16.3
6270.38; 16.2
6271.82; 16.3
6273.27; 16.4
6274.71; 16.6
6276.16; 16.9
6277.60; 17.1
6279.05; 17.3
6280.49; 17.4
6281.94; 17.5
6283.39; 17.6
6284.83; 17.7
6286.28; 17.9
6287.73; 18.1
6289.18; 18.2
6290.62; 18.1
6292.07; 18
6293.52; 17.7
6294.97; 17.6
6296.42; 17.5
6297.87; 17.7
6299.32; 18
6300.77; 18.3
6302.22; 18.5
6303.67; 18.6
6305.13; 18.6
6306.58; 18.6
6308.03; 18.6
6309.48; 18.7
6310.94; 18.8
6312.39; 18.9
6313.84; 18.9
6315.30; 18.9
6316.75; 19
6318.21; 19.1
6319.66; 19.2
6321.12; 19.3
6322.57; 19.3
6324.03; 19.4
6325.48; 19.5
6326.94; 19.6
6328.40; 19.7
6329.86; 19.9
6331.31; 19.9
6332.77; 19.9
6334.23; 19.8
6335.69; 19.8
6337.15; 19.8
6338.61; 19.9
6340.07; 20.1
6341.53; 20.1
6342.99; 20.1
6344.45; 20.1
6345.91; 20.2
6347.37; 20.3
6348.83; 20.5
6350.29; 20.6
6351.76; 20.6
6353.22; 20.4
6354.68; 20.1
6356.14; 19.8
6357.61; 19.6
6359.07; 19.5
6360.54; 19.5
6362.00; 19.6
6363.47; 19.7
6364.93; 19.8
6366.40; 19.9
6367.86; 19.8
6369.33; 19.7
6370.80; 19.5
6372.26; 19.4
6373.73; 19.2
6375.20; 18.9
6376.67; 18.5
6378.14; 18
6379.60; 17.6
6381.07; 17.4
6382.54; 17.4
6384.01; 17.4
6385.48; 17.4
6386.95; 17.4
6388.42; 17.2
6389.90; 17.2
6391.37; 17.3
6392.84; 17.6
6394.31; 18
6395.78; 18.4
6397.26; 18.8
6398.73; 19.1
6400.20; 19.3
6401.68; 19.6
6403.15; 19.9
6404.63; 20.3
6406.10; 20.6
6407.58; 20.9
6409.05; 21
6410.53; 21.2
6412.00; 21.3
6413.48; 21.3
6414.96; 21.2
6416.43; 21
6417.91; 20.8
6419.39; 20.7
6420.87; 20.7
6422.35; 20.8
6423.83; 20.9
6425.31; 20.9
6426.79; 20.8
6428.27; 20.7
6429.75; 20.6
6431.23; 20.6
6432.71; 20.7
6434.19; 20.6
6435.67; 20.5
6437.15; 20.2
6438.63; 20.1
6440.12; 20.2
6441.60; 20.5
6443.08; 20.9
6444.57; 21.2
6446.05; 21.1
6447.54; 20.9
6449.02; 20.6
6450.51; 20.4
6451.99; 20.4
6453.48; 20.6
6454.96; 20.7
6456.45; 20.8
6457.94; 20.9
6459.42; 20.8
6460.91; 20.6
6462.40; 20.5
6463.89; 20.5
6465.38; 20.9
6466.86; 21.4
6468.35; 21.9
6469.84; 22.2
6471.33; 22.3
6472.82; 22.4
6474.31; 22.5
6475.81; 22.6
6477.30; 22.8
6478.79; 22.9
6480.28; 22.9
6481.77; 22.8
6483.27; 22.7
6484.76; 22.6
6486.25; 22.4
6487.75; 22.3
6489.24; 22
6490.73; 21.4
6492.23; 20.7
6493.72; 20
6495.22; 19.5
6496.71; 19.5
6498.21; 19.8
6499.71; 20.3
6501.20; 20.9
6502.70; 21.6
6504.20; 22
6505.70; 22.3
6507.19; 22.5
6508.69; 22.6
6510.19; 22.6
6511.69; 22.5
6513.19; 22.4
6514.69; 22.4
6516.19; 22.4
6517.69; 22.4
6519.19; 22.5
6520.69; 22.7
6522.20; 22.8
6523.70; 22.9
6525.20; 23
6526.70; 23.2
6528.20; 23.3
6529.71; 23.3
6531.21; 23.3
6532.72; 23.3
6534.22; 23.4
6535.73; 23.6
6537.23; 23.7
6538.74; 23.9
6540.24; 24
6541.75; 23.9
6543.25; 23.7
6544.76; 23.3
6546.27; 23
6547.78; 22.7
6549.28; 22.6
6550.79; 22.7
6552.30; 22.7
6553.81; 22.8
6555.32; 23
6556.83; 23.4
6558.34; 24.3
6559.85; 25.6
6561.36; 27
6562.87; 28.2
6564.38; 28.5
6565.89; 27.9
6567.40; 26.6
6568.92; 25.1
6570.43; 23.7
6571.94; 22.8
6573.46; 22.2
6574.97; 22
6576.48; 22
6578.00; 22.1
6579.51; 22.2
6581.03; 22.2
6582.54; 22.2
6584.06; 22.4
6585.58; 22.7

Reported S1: 1.87 angstrom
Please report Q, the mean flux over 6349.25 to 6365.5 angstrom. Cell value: 19.9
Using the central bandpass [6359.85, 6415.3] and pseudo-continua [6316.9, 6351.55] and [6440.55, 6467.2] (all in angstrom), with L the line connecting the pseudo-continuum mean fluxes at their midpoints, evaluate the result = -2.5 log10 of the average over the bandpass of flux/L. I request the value 0.06 mag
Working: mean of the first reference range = 19.8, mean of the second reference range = 20.8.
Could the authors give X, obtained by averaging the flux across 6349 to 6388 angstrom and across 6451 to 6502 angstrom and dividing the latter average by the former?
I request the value 1.12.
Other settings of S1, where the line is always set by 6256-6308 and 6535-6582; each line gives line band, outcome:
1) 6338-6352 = -1.08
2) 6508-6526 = 0.25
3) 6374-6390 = 1.58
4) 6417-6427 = -0.08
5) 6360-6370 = -0.23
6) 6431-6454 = 0.59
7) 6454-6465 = 0.43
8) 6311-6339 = -1.72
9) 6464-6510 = 0.92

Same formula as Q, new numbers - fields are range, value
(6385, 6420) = 19.5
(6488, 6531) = 21.9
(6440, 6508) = 21.4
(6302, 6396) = 19.1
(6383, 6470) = 20.2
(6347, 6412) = 19.2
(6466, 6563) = 22.6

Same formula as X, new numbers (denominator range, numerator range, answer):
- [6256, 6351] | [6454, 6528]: 1.19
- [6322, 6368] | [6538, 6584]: 1.20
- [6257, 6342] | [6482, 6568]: 1.27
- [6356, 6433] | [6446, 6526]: 1.11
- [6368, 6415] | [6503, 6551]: 1.21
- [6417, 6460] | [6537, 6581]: 1.16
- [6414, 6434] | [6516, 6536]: 1.11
